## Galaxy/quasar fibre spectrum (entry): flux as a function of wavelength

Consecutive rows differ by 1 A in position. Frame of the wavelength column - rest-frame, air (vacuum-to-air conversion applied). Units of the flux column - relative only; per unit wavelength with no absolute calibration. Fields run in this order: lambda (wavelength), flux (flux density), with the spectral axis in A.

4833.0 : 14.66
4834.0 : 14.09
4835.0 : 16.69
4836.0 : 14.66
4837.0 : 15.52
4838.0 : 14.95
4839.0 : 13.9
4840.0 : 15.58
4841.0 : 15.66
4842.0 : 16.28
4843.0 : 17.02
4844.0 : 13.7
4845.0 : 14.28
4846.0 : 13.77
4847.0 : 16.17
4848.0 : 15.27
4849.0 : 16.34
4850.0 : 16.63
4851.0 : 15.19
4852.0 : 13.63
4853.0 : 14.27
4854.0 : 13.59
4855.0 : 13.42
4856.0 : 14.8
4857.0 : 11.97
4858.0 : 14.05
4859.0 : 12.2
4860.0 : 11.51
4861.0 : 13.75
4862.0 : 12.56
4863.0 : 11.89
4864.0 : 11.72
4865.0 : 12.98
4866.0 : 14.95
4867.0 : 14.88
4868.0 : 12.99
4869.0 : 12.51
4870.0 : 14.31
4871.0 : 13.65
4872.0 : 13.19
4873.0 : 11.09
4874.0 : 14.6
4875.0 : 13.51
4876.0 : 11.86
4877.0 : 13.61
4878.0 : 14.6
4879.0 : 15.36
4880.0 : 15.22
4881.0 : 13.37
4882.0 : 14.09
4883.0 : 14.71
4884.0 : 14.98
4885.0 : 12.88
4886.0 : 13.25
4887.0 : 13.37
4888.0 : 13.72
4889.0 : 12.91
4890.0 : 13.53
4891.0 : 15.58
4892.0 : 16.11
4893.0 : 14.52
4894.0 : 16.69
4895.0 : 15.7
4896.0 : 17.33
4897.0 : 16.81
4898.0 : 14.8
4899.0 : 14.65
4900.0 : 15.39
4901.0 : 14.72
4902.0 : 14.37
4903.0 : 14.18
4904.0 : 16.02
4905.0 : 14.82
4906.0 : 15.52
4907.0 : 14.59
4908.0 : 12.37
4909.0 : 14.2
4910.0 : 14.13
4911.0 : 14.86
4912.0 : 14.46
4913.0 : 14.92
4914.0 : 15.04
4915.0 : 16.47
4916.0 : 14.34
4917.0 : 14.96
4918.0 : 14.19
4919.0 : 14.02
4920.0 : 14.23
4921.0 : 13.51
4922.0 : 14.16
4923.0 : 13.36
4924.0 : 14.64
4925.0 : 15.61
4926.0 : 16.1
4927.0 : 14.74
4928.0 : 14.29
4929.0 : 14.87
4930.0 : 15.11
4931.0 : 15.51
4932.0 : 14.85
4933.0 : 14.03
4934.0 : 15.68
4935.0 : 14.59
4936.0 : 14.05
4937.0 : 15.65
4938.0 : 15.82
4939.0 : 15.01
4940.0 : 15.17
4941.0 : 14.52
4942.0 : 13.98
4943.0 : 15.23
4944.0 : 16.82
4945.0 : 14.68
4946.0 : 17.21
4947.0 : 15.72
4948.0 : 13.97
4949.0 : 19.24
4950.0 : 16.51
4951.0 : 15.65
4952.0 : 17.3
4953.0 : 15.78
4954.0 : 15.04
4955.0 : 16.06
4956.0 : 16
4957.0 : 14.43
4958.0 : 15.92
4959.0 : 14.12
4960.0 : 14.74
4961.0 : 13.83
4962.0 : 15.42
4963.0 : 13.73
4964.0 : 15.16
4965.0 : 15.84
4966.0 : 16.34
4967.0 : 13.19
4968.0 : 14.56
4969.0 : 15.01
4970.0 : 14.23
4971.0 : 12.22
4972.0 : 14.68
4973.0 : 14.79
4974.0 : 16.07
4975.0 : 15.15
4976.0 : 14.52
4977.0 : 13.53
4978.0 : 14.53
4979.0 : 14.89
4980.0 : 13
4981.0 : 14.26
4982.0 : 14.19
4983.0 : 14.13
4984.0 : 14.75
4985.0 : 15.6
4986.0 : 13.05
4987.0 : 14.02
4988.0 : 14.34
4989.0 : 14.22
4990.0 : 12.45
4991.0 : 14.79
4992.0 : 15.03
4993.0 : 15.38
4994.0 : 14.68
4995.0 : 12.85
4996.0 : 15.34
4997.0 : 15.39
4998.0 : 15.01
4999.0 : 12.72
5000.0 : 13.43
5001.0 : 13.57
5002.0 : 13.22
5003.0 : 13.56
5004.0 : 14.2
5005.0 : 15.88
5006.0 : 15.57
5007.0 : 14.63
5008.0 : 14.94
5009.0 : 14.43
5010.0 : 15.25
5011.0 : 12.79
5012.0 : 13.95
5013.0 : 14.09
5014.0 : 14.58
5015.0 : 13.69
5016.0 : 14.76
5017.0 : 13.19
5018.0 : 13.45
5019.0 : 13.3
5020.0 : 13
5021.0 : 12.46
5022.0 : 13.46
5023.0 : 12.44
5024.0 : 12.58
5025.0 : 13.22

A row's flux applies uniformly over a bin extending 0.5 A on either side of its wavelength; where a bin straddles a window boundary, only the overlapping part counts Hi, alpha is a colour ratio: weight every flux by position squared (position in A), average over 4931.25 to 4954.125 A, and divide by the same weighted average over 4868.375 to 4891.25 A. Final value 1.16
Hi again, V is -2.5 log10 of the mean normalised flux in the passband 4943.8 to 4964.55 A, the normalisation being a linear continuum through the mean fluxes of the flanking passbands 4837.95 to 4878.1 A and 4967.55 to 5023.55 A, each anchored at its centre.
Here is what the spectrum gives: -0.11 mag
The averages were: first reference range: 14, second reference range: 14.2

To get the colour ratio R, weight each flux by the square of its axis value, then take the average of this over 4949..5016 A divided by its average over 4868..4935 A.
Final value 1.0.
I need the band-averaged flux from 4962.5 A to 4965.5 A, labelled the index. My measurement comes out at 14.9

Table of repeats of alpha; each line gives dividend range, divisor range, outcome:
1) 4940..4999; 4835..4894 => 1.10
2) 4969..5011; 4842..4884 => 1.08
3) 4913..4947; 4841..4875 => 1.10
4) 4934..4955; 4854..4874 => 1.23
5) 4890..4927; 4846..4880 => 1.10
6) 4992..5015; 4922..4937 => 1.00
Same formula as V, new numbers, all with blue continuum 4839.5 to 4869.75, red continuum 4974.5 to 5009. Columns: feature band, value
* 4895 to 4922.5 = -0.04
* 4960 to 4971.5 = -0.02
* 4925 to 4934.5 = -0.06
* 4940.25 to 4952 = -0.11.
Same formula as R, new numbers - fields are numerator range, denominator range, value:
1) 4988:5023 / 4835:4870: 1.05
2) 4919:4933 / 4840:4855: 1.00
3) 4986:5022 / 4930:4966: 0.94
